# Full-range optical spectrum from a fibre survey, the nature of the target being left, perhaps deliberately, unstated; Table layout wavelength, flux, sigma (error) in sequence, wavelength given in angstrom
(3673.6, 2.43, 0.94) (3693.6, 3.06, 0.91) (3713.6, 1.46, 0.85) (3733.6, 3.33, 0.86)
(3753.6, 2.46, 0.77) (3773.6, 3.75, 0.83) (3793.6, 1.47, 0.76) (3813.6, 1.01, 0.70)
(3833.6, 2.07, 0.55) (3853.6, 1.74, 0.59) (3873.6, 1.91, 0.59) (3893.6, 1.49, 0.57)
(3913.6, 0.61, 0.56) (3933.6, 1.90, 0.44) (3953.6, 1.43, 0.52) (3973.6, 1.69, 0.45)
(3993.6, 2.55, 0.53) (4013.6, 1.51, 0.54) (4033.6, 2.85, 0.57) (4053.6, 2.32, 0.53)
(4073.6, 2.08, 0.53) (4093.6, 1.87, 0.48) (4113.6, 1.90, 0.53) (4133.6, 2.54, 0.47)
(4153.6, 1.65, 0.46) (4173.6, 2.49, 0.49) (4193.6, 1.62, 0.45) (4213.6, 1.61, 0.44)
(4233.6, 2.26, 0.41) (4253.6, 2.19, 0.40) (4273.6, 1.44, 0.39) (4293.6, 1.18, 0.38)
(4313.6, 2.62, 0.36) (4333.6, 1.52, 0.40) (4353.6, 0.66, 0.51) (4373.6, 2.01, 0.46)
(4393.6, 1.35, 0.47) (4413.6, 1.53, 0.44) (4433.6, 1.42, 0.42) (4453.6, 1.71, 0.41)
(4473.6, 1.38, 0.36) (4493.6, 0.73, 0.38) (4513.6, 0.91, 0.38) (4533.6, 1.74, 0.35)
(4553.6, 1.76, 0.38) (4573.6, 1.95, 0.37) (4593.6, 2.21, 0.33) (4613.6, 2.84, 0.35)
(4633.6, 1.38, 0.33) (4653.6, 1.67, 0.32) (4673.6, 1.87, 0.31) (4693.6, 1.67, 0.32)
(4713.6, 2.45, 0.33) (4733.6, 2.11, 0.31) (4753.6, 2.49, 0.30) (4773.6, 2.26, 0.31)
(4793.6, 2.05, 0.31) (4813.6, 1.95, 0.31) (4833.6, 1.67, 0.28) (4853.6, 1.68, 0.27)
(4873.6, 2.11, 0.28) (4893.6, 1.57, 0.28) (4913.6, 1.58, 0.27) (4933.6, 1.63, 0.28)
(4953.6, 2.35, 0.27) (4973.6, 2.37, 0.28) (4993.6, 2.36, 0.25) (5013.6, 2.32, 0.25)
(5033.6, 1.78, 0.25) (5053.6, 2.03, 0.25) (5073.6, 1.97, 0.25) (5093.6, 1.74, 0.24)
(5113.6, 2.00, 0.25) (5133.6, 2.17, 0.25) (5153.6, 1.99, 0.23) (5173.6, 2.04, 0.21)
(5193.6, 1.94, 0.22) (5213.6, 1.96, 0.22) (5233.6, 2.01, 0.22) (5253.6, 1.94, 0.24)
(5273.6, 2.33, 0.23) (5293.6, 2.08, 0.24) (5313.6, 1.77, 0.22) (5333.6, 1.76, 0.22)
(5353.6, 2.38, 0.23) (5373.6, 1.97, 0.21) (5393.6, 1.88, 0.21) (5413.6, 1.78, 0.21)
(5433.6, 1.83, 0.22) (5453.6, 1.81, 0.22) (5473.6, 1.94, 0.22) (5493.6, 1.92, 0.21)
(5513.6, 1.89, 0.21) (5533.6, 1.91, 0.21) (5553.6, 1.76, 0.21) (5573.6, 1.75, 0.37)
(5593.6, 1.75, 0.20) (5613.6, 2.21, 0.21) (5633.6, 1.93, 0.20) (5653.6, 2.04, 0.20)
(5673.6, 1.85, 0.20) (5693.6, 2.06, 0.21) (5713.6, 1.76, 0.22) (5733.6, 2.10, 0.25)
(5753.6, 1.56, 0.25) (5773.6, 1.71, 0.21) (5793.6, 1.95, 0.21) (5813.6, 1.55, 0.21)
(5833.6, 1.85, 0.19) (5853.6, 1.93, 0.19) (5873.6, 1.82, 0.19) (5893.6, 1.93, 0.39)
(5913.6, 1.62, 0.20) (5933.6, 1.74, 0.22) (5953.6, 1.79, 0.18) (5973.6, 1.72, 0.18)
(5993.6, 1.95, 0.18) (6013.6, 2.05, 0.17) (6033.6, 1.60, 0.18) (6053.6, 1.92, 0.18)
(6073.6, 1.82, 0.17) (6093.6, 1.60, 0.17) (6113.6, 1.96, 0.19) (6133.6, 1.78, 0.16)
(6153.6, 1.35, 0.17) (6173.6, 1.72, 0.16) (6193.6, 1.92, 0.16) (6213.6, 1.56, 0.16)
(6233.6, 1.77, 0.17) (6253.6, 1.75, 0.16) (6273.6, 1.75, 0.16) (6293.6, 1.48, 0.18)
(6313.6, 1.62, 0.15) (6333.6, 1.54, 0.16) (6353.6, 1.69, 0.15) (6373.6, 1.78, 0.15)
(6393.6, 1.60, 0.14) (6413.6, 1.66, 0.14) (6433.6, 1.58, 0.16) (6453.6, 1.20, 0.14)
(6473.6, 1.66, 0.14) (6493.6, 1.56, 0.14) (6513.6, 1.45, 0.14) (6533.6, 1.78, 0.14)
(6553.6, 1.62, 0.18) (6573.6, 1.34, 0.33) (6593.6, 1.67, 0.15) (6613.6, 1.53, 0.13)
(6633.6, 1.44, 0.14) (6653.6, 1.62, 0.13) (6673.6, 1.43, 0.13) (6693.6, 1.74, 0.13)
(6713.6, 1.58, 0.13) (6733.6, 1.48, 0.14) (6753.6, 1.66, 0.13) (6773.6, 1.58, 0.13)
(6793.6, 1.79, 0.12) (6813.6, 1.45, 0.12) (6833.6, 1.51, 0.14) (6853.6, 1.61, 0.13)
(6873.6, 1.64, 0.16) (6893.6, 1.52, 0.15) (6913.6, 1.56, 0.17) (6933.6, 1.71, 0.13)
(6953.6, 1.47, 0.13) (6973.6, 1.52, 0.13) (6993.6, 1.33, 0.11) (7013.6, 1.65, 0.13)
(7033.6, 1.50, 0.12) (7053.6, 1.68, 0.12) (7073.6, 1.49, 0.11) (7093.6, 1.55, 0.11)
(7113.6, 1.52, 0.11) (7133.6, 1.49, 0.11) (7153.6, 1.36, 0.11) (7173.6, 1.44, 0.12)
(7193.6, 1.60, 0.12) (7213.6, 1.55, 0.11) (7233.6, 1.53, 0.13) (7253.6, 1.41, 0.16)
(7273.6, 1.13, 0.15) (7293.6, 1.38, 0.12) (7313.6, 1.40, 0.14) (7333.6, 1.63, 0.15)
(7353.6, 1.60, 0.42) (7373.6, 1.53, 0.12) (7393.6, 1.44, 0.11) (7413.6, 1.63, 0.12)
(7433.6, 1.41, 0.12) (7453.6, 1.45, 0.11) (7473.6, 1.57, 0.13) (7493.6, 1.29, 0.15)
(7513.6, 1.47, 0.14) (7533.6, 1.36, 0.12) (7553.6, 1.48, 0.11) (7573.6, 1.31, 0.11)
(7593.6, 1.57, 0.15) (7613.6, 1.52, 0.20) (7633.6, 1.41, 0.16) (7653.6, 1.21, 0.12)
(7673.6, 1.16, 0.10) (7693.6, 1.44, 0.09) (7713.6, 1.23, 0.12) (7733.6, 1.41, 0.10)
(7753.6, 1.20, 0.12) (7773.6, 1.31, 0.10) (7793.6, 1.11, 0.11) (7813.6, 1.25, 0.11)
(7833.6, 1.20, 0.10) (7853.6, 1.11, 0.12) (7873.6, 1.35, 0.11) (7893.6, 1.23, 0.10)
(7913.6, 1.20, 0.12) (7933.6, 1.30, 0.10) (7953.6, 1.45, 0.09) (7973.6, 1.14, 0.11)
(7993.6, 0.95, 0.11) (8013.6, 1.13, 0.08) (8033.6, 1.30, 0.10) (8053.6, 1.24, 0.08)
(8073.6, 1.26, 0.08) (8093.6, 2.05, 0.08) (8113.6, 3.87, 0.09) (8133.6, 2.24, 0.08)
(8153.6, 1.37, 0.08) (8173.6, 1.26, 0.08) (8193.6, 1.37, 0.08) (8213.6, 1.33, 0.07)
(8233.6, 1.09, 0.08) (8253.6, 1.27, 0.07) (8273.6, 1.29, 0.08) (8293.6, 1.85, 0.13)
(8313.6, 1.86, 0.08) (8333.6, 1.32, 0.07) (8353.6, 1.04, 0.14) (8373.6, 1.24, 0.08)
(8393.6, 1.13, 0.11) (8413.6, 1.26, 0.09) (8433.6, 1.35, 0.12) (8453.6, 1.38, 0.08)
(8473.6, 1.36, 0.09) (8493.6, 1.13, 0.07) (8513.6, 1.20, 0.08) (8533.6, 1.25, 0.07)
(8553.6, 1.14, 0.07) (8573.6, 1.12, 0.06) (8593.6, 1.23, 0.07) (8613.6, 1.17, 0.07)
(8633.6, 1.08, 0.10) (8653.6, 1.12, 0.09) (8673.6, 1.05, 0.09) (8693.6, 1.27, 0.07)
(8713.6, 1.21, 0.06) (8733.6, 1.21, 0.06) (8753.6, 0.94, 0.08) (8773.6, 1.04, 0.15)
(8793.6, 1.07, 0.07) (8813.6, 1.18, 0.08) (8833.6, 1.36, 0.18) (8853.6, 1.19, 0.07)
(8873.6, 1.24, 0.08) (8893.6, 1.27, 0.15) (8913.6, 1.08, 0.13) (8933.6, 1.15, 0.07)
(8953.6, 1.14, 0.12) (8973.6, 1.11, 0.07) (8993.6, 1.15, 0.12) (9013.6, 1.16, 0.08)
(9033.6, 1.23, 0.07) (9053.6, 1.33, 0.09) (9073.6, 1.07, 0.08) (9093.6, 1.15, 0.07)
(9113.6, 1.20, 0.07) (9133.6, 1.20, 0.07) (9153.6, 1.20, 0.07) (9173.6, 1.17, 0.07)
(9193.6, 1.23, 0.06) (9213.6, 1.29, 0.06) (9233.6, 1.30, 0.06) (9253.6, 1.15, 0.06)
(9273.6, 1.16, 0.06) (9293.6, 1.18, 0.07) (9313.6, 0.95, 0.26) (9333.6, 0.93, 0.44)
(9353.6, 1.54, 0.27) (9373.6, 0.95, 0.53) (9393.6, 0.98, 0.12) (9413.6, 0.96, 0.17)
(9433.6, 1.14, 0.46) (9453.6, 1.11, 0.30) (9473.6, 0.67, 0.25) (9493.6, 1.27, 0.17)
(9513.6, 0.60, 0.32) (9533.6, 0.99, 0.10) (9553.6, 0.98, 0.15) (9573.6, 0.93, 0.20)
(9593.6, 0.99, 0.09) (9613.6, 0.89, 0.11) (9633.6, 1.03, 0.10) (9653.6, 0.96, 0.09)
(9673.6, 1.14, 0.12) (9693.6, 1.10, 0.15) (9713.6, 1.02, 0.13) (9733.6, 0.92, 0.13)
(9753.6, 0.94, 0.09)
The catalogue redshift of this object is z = 0.23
